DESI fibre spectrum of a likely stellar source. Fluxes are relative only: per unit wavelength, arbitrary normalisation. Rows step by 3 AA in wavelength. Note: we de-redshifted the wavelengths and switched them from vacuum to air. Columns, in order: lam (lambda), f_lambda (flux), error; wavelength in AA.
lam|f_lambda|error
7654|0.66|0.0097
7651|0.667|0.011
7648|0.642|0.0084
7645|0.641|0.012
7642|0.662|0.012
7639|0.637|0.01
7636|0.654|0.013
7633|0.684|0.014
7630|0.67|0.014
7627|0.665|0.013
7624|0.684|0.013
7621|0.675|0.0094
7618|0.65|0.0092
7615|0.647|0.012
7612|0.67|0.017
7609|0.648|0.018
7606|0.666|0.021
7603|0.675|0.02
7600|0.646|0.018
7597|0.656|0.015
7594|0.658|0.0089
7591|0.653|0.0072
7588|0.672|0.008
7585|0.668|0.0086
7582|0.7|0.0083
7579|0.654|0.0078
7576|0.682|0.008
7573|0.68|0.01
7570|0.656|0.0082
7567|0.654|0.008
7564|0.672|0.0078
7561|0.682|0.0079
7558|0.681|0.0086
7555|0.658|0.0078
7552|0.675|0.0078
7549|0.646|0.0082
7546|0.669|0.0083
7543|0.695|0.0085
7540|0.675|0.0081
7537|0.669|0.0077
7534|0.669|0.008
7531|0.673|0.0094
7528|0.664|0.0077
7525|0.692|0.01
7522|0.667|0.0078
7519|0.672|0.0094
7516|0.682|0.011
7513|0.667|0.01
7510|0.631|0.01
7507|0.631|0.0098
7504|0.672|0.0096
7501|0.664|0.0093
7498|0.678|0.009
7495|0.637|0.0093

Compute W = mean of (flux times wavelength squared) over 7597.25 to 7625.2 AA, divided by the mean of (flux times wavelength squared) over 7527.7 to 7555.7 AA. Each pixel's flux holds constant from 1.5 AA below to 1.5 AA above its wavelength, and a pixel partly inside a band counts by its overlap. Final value 1.0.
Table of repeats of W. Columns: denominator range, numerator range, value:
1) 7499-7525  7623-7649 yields 1.03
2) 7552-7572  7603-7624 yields 1.00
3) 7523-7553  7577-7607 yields 1.00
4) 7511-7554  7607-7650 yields 1.01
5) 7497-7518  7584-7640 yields 1.03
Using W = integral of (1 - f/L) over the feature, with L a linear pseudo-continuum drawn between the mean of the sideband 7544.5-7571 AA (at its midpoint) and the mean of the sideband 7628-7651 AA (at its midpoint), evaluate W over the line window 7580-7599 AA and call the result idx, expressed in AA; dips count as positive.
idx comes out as -0.1 AA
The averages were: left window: 0.666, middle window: 0.667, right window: 0.657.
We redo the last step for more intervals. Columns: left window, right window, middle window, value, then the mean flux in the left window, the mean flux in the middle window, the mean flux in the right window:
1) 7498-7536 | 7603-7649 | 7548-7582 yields -0.3 AA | 0.666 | 0.669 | 0.66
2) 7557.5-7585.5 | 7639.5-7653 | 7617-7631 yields -0.2 AA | 0.673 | 0.669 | 0.652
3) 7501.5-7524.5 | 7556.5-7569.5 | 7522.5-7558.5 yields -0.3 AA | 0.662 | 0.672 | 0.671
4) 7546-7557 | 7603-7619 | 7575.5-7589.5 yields -0.3 AA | 0.662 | 0.675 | 0.658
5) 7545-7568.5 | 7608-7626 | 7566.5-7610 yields 0.0 AA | 0.667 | 0.665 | 0.663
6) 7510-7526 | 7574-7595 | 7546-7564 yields 0.1 AA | 0.671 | 0.669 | 0.67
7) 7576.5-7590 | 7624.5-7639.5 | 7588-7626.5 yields 0.5 AA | 0.673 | 0.661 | 0.665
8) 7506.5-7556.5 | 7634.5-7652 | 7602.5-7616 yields -0.1 AA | 0.667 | 0.661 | 0.65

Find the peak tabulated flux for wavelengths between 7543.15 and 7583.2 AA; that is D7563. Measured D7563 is 0.7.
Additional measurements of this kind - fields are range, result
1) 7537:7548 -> 0.695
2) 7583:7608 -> 0.675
